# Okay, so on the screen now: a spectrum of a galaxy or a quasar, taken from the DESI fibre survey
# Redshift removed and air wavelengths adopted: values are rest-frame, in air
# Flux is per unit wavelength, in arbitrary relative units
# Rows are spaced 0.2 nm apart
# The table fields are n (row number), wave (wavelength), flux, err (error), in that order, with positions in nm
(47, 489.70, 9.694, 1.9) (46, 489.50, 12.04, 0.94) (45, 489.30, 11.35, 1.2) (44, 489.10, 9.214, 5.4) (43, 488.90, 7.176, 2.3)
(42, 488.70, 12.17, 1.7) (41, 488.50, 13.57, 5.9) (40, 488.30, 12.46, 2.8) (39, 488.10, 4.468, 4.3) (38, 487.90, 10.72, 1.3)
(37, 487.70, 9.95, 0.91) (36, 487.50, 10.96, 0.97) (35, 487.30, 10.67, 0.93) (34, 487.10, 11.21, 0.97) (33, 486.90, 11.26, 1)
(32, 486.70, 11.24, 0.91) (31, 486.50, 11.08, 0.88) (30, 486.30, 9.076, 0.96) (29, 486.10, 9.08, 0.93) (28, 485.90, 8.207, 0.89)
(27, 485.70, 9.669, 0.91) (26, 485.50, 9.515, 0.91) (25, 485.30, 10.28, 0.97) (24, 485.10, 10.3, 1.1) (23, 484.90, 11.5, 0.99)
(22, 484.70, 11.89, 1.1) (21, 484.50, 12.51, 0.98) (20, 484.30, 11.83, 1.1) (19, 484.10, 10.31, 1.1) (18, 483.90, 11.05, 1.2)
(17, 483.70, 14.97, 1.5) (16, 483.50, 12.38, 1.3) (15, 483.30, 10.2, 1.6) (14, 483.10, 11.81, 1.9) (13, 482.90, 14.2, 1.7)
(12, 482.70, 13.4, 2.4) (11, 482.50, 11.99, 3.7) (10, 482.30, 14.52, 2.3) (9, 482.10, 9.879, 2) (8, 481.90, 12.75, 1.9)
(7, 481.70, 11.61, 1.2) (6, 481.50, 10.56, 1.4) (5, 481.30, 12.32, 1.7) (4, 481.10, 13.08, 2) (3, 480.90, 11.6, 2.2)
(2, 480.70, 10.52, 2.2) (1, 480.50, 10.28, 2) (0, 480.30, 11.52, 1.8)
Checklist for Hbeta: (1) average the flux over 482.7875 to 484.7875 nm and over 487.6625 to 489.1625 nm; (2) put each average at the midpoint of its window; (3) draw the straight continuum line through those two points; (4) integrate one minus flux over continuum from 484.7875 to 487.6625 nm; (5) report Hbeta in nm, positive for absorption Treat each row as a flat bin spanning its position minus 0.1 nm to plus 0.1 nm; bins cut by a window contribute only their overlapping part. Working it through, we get 0.18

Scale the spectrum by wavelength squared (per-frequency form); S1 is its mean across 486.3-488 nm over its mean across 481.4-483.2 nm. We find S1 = 0.9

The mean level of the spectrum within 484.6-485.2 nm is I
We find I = 11.2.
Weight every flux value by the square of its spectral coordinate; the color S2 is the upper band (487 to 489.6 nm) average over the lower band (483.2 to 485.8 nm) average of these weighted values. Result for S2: 0.94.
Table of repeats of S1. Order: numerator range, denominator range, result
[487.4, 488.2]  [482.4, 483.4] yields 0.75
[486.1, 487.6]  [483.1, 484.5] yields 0.91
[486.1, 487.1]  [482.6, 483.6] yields 0.86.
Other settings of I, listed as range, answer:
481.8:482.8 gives 12.5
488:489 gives 9.97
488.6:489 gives 9.67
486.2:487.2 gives 10.8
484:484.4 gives 11.1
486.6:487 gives 11.2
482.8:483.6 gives 12.1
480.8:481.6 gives 11.9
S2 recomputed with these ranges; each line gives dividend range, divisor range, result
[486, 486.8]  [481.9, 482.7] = 0.83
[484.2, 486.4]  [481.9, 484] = 0.84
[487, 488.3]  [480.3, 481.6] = 0.89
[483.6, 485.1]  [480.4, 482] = 1.04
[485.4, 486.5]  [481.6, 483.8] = 0.75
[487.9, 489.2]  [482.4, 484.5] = 0.83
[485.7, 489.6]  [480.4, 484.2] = 0.88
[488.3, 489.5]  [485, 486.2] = 1.17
